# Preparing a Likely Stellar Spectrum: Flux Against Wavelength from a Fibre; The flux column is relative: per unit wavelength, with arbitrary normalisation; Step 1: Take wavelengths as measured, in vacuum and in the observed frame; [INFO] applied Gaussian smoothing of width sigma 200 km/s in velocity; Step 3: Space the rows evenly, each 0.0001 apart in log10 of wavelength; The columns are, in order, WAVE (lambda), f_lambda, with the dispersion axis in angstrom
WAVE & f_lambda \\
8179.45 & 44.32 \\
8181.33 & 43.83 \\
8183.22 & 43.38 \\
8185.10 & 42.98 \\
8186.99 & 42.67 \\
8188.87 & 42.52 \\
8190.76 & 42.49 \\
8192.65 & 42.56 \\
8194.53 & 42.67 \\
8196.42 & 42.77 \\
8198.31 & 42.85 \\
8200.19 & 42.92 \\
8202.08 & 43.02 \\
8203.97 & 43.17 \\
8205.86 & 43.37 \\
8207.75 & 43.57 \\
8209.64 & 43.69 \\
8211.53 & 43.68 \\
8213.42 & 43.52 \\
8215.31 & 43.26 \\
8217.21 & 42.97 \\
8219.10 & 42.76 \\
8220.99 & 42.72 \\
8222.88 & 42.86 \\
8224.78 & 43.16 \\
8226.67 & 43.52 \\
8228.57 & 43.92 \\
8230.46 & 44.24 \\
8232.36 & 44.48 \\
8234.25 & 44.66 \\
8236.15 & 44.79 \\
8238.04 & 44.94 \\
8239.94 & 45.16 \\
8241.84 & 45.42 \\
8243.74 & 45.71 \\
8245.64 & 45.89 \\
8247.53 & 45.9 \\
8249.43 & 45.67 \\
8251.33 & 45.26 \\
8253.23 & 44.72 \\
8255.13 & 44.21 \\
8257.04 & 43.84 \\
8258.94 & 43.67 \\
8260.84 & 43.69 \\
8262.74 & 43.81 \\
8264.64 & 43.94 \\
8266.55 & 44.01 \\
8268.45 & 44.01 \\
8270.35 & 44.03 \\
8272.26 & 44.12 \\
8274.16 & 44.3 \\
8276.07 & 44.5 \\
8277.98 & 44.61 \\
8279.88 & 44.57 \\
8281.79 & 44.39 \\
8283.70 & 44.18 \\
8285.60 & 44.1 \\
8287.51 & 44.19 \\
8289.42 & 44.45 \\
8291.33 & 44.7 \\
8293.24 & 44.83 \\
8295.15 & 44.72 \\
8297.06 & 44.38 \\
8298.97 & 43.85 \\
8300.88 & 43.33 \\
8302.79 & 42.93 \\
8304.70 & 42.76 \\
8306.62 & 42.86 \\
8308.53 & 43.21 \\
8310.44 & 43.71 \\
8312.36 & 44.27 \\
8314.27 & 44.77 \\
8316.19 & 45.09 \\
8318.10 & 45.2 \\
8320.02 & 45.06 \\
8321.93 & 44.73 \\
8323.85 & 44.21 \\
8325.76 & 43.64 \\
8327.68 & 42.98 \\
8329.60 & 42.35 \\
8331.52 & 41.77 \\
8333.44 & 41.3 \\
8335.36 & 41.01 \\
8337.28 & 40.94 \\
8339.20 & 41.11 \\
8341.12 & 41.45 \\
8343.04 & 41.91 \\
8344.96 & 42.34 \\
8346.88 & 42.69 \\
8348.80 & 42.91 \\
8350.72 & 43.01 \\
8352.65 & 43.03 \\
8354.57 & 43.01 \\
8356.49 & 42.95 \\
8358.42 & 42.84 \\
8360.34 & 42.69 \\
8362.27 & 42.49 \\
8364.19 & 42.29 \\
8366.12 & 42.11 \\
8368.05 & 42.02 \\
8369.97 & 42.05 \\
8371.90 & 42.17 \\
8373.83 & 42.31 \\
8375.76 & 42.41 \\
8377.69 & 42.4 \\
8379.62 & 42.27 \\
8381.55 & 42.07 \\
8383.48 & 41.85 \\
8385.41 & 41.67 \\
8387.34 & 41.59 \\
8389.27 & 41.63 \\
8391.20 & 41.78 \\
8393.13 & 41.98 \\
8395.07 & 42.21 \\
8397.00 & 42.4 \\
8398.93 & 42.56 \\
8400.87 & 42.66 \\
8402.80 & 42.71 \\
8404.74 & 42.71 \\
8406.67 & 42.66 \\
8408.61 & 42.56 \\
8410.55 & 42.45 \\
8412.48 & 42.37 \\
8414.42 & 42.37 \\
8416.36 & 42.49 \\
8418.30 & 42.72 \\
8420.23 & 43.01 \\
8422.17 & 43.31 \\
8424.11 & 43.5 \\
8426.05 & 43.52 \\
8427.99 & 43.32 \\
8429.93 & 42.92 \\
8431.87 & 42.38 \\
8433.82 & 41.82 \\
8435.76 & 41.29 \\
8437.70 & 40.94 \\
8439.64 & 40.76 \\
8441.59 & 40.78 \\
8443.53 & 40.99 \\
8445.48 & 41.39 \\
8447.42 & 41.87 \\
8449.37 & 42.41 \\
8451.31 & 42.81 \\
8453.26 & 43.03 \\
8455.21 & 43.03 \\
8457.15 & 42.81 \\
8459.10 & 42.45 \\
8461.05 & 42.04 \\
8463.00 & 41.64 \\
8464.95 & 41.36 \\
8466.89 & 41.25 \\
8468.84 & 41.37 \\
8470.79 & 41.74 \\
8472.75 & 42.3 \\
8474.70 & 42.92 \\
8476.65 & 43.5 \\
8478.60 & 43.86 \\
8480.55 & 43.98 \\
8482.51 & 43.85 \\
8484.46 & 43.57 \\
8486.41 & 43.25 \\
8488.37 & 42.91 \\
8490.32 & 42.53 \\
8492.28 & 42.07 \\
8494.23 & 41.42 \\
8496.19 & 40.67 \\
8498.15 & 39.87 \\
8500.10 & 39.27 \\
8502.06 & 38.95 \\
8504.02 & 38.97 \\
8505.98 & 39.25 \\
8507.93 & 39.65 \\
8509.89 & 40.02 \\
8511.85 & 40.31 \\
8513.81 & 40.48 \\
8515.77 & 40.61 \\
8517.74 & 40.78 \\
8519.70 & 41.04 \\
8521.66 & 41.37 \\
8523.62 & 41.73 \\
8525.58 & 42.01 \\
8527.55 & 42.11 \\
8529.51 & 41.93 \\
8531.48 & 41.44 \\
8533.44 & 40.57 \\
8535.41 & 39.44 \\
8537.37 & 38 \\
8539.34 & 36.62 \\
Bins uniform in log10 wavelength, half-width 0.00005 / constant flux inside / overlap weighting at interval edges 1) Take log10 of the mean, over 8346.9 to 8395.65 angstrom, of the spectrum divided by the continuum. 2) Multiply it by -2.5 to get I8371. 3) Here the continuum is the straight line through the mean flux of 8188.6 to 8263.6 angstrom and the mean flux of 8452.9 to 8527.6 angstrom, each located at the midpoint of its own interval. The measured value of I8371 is 0.01 mag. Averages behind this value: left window 43.9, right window 41.6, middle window 42.3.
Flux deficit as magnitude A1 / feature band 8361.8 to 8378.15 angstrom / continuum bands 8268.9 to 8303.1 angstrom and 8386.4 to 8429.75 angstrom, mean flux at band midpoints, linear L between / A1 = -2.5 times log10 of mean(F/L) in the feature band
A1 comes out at 0.02 mag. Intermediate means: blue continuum 44.3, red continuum 42.6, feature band 42.2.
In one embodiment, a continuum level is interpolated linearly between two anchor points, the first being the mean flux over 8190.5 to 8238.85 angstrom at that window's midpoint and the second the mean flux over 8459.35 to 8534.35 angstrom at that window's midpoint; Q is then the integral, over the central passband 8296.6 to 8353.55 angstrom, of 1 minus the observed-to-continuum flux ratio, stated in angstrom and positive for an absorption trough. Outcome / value -0.5 angstrom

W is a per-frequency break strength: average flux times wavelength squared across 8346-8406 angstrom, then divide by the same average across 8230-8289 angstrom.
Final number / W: 1.0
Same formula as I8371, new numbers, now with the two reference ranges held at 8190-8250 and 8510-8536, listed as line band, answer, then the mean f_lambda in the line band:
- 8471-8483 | -0.046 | 43.2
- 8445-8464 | -0.018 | 42.4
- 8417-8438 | -0.019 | 42.7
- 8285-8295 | -0.032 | 44.5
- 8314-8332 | -0.028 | 44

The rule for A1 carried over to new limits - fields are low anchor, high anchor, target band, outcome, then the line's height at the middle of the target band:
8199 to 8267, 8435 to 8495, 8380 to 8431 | 0.006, 42.7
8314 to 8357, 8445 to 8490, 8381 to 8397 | 0.023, 42.8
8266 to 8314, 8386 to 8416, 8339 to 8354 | 0.019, 43.2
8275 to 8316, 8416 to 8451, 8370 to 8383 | 0.019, 43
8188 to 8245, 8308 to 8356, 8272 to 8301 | -0.028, 43.2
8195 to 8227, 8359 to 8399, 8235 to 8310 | -0.039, 42.8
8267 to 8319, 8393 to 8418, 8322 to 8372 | 0.024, 43.3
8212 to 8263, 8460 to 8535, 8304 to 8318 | -0.011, 43.5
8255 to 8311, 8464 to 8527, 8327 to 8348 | 0.040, 43.3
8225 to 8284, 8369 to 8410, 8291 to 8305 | -0.005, 43.8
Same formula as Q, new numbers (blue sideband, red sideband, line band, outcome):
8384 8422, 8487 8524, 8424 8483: -1.11 angstrom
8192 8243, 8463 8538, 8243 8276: -0.95 angstrom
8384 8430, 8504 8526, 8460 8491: -1.01 angstrom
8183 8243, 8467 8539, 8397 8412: -0.20 angstrom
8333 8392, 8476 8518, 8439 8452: 0.03 angstrom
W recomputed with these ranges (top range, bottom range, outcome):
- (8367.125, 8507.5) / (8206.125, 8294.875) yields 1.00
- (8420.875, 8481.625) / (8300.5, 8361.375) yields 1.01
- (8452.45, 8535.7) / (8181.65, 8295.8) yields 1.01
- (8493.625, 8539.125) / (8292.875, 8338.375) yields 0.97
